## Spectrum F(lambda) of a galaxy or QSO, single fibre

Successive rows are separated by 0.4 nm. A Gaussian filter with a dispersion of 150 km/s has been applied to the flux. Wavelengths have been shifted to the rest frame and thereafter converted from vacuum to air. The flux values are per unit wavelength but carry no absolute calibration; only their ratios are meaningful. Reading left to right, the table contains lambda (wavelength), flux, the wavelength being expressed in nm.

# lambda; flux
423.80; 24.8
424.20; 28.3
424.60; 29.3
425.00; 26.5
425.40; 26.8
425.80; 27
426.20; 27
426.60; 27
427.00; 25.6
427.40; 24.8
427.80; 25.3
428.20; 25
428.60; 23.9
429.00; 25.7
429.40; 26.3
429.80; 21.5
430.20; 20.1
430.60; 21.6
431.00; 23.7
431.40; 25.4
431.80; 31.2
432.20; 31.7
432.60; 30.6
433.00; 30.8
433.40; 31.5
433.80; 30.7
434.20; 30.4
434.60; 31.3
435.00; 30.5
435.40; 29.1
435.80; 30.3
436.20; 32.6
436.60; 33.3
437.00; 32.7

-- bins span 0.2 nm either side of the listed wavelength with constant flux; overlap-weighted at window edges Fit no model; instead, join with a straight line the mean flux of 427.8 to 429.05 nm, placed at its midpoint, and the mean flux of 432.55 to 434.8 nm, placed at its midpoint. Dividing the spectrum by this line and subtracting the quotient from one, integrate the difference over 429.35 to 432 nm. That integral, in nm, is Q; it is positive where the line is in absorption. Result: 0.322 nm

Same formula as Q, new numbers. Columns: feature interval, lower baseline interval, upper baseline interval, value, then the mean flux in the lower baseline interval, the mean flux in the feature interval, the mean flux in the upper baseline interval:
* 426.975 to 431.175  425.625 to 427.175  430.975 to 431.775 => 0.40 nm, 26.7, 23.9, 26.2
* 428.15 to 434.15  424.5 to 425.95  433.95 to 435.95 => 0.49 nm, 27.3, 26.8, 30.3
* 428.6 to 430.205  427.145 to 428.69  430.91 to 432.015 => 0.12 nm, 24.8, 23.9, 27.1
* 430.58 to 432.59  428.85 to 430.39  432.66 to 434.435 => -0.03 nm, 23.3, 27.5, 30.8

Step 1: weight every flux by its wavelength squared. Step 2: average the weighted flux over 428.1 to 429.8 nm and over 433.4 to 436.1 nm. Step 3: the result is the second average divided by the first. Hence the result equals 1.27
